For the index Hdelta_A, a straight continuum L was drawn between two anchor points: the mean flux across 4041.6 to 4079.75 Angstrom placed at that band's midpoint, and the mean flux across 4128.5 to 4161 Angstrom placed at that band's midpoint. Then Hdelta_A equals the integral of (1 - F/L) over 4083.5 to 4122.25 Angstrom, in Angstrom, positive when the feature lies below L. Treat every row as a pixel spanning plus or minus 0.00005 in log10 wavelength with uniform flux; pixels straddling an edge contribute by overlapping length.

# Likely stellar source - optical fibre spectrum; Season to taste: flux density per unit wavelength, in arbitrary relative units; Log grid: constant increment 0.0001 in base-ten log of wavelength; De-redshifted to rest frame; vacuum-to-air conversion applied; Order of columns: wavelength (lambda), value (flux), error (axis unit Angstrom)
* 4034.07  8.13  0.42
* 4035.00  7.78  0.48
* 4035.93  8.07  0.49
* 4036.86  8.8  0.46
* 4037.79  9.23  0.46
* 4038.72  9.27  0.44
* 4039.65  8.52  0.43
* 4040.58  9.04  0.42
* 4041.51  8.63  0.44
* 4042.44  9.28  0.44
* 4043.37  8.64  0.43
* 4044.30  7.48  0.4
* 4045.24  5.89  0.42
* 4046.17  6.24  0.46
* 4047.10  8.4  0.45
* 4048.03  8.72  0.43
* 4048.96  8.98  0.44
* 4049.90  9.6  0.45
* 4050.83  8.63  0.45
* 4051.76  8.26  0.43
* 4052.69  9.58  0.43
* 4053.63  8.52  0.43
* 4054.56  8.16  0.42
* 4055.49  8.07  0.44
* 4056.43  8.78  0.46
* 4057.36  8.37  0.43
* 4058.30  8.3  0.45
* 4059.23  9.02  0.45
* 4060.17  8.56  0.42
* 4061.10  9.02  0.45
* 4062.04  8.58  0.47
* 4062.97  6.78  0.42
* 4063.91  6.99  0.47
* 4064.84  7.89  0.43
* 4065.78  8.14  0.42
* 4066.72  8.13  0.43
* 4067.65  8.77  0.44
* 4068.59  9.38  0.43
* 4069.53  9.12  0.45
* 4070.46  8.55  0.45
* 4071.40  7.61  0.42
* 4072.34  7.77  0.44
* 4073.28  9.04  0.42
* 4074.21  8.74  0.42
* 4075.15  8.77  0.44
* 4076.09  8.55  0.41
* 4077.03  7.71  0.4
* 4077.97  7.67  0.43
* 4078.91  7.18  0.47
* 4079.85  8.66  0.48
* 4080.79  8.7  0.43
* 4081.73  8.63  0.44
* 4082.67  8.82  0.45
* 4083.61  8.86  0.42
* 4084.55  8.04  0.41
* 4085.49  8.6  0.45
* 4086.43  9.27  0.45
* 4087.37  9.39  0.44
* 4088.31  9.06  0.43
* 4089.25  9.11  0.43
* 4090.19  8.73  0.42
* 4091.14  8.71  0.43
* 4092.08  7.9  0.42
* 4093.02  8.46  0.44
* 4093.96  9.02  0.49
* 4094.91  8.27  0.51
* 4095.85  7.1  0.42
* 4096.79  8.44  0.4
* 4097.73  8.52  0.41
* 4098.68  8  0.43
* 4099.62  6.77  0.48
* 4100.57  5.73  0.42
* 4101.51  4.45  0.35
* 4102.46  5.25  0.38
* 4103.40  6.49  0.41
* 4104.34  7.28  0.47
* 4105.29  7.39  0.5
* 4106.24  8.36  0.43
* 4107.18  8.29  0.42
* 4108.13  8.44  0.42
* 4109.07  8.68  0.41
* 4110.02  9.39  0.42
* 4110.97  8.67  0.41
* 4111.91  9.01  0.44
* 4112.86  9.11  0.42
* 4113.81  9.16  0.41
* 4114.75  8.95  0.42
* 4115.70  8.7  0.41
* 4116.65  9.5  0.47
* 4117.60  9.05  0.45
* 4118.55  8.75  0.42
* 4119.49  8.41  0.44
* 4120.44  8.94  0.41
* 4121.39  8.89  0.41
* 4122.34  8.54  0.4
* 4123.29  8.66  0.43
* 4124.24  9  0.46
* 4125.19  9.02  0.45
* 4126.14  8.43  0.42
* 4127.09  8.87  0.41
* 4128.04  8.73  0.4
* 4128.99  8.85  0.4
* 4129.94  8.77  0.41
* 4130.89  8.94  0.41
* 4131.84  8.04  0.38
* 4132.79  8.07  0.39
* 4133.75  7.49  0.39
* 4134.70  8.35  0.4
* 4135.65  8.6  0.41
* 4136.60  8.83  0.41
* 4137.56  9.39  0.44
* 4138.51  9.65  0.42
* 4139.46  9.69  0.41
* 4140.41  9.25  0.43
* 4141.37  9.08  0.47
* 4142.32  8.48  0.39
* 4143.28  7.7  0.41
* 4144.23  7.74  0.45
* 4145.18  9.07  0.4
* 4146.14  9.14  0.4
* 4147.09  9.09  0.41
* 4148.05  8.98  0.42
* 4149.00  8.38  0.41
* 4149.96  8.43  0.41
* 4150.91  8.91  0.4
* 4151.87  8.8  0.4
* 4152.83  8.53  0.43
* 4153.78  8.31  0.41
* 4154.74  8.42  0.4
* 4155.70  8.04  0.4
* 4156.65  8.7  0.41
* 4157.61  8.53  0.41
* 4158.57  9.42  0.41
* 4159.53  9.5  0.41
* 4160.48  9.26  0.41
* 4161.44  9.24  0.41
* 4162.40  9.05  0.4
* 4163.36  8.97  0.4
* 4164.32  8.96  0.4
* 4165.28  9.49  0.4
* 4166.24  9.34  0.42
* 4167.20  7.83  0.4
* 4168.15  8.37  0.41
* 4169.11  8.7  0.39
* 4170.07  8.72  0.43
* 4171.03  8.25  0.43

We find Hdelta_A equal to 1.1 Angstrom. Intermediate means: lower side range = 8.3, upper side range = 8.72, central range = 8.27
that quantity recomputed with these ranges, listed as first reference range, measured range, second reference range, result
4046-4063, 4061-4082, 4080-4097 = 0.8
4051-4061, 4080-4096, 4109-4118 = 0.3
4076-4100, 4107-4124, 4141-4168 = -0.6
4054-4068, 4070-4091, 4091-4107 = -1.9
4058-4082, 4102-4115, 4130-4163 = 0.6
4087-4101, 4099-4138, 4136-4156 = 0.8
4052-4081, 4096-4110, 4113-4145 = 2.0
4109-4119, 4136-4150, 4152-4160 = -0.1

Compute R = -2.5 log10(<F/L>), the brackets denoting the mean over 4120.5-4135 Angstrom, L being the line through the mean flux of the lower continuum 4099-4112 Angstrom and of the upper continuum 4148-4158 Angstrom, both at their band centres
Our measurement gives -0.09 mag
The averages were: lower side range 7.41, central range 8.59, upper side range 8.53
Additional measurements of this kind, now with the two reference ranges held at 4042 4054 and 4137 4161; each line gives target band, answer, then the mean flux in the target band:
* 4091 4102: 0.13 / 7.58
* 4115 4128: -0.02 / 8.82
